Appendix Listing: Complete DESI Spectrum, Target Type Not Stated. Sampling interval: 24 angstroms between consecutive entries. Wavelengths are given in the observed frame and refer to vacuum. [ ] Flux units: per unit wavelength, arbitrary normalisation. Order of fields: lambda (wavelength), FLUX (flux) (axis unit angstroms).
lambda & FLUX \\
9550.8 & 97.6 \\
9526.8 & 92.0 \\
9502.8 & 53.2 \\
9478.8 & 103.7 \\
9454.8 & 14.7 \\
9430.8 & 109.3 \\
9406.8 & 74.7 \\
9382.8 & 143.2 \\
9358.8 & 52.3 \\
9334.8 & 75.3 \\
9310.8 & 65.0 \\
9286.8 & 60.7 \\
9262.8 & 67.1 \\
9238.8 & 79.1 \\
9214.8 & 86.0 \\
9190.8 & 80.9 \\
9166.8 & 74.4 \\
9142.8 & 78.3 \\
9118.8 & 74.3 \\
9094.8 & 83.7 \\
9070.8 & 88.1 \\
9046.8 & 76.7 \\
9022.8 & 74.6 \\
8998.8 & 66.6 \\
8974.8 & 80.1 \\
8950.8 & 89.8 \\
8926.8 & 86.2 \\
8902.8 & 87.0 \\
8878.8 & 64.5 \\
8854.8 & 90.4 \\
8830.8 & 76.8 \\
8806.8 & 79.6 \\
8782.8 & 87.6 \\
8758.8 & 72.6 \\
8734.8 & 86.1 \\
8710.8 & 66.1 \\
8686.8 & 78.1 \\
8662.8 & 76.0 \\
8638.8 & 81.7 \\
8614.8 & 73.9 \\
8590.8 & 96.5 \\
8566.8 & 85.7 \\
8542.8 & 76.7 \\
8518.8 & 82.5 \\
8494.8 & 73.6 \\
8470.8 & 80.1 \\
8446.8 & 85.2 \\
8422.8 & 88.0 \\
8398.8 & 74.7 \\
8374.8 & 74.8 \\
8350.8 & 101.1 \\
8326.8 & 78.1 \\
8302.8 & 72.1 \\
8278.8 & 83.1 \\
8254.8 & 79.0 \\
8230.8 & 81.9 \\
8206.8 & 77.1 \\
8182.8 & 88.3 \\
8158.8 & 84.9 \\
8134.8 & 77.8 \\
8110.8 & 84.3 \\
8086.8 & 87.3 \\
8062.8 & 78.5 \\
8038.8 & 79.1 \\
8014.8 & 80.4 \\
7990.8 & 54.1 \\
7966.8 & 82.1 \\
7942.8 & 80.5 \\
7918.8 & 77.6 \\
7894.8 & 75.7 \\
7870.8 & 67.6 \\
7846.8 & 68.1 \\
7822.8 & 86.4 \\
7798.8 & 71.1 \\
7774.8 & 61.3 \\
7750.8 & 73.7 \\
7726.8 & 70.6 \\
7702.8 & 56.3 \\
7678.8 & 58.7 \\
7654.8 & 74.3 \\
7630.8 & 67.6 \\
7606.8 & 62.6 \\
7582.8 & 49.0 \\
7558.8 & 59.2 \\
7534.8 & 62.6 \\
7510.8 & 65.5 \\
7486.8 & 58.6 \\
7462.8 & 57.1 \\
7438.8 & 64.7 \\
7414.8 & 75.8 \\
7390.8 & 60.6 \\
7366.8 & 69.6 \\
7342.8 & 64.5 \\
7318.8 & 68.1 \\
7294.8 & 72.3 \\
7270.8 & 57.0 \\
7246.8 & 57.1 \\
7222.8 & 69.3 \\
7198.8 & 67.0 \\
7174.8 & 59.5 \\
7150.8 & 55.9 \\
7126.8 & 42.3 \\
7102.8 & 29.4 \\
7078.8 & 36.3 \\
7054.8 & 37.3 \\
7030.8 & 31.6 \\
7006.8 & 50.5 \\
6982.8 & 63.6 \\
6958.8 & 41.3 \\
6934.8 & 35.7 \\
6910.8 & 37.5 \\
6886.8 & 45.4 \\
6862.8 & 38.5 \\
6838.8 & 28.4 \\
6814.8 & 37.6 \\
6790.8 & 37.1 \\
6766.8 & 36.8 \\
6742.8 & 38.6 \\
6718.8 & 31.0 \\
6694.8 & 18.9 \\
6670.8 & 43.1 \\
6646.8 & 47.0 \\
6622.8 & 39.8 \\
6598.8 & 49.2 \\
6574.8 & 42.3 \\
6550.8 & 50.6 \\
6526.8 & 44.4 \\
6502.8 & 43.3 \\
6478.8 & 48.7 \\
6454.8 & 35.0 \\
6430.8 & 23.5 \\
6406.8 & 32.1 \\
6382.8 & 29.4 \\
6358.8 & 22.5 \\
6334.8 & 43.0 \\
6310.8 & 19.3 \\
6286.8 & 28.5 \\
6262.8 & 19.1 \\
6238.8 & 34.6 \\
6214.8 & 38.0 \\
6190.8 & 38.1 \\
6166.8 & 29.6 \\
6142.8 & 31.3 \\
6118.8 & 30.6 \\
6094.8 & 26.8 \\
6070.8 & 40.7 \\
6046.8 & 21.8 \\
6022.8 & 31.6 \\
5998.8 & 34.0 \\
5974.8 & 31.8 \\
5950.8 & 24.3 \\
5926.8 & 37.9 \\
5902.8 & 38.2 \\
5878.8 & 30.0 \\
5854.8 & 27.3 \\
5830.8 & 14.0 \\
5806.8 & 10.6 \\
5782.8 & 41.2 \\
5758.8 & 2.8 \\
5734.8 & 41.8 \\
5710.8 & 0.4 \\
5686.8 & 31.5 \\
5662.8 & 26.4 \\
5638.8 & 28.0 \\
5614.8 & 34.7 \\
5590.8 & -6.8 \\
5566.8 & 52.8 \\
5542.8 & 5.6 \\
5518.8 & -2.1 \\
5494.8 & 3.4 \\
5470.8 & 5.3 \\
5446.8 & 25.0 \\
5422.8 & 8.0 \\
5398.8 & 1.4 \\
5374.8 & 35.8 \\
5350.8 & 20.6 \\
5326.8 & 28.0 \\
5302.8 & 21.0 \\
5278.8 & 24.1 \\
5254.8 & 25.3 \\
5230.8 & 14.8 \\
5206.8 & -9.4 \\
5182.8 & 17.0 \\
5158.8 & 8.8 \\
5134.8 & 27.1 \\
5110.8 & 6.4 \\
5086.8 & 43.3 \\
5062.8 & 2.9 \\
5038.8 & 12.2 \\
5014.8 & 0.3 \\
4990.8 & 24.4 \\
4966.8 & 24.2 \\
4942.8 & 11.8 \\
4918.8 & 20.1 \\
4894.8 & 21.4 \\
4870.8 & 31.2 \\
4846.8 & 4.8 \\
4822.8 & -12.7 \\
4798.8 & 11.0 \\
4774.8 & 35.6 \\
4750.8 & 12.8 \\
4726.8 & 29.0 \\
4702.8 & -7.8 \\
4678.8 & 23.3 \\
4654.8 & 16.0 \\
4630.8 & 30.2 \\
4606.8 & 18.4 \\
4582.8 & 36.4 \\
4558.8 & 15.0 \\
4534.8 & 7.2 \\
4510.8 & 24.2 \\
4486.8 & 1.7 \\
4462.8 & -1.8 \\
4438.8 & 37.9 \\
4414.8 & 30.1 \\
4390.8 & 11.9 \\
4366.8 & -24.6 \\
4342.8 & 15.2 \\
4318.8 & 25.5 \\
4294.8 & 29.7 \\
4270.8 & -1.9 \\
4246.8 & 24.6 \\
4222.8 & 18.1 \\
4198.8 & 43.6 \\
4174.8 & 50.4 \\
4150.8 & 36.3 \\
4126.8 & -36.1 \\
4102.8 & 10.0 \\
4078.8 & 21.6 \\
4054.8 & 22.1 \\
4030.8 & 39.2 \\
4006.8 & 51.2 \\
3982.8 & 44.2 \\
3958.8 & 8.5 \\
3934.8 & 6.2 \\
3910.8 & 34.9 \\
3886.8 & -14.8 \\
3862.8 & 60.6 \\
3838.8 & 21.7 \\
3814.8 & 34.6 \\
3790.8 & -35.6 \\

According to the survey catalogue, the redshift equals 0.791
